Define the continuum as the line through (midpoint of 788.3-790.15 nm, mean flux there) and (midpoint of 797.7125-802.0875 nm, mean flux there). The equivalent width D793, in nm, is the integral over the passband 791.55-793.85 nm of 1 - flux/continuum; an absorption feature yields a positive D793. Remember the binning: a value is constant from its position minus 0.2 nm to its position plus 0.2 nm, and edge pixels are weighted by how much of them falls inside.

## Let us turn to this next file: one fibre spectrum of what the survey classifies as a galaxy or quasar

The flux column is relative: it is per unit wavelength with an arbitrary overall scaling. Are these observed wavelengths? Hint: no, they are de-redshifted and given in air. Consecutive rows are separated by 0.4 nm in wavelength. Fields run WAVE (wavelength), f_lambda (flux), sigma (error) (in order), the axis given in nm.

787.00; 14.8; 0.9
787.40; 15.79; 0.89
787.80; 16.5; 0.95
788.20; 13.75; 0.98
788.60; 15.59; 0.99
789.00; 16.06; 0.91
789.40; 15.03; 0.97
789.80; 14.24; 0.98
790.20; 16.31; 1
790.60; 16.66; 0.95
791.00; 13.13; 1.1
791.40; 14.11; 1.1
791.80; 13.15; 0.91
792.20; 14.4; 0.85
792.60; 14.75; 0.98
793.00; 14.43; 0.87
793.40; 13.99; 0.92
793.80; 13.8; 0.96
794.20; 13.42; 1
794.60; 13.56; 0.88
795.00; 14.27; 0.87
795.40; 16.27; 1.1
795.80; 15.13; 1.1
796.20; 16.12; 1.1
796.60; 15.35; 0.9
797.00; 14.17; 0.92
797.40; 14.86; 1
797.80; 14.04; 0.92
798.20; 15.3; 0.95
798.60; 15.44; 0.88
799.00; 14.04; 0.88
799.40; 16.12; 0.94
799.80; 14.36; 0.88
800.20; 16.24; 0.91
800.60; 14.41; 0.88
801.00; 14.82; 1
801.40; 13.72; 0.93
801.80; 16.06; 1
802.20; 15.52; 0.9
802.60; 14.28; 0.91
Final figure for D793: 0.16 nm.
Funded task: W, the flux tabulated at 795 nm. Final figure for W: 14.27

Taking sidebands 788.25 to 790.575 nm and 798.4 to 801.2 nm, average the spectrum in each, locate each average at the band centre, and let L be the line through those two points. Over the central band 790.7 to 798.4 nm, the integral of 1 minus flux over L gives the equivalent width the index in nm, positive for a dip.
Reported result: 0.39 nm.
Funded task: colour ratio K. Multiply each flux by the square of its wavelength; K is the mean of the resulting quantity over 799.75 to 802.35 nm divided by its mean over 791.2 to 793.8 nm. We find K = 1.09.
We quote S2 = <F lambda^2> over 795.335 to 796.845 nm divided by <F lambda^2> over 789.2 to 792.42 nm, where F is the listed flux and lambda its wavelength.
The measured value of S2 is 1.08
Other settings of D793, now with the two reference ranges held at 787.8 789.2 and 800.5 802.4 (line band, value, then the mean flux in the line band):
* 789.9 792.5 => 0.108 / 14.6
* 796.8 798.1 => 0.054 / 14.4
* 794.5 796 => 0.023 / 14.9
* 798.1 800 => -0.004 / 15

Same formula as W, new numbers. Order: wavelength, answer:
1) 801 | 14.82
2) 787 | 14.8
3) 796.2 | 16.12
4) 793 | 14.43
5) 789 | 16.06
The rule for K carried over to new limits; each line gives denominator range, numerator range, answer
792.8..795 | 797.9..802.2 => 1.10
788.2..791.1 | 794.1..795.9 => 0.97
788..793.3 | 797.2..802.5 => 1.04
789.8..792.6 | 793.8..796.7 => 1.02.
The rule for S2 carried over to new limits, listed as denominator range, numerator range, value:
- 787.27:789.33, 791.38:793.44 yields 0.92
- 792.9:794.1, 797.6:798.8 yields 1.08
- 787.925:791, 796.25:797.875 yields 0.99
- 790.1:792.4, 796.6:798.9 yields 1.03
